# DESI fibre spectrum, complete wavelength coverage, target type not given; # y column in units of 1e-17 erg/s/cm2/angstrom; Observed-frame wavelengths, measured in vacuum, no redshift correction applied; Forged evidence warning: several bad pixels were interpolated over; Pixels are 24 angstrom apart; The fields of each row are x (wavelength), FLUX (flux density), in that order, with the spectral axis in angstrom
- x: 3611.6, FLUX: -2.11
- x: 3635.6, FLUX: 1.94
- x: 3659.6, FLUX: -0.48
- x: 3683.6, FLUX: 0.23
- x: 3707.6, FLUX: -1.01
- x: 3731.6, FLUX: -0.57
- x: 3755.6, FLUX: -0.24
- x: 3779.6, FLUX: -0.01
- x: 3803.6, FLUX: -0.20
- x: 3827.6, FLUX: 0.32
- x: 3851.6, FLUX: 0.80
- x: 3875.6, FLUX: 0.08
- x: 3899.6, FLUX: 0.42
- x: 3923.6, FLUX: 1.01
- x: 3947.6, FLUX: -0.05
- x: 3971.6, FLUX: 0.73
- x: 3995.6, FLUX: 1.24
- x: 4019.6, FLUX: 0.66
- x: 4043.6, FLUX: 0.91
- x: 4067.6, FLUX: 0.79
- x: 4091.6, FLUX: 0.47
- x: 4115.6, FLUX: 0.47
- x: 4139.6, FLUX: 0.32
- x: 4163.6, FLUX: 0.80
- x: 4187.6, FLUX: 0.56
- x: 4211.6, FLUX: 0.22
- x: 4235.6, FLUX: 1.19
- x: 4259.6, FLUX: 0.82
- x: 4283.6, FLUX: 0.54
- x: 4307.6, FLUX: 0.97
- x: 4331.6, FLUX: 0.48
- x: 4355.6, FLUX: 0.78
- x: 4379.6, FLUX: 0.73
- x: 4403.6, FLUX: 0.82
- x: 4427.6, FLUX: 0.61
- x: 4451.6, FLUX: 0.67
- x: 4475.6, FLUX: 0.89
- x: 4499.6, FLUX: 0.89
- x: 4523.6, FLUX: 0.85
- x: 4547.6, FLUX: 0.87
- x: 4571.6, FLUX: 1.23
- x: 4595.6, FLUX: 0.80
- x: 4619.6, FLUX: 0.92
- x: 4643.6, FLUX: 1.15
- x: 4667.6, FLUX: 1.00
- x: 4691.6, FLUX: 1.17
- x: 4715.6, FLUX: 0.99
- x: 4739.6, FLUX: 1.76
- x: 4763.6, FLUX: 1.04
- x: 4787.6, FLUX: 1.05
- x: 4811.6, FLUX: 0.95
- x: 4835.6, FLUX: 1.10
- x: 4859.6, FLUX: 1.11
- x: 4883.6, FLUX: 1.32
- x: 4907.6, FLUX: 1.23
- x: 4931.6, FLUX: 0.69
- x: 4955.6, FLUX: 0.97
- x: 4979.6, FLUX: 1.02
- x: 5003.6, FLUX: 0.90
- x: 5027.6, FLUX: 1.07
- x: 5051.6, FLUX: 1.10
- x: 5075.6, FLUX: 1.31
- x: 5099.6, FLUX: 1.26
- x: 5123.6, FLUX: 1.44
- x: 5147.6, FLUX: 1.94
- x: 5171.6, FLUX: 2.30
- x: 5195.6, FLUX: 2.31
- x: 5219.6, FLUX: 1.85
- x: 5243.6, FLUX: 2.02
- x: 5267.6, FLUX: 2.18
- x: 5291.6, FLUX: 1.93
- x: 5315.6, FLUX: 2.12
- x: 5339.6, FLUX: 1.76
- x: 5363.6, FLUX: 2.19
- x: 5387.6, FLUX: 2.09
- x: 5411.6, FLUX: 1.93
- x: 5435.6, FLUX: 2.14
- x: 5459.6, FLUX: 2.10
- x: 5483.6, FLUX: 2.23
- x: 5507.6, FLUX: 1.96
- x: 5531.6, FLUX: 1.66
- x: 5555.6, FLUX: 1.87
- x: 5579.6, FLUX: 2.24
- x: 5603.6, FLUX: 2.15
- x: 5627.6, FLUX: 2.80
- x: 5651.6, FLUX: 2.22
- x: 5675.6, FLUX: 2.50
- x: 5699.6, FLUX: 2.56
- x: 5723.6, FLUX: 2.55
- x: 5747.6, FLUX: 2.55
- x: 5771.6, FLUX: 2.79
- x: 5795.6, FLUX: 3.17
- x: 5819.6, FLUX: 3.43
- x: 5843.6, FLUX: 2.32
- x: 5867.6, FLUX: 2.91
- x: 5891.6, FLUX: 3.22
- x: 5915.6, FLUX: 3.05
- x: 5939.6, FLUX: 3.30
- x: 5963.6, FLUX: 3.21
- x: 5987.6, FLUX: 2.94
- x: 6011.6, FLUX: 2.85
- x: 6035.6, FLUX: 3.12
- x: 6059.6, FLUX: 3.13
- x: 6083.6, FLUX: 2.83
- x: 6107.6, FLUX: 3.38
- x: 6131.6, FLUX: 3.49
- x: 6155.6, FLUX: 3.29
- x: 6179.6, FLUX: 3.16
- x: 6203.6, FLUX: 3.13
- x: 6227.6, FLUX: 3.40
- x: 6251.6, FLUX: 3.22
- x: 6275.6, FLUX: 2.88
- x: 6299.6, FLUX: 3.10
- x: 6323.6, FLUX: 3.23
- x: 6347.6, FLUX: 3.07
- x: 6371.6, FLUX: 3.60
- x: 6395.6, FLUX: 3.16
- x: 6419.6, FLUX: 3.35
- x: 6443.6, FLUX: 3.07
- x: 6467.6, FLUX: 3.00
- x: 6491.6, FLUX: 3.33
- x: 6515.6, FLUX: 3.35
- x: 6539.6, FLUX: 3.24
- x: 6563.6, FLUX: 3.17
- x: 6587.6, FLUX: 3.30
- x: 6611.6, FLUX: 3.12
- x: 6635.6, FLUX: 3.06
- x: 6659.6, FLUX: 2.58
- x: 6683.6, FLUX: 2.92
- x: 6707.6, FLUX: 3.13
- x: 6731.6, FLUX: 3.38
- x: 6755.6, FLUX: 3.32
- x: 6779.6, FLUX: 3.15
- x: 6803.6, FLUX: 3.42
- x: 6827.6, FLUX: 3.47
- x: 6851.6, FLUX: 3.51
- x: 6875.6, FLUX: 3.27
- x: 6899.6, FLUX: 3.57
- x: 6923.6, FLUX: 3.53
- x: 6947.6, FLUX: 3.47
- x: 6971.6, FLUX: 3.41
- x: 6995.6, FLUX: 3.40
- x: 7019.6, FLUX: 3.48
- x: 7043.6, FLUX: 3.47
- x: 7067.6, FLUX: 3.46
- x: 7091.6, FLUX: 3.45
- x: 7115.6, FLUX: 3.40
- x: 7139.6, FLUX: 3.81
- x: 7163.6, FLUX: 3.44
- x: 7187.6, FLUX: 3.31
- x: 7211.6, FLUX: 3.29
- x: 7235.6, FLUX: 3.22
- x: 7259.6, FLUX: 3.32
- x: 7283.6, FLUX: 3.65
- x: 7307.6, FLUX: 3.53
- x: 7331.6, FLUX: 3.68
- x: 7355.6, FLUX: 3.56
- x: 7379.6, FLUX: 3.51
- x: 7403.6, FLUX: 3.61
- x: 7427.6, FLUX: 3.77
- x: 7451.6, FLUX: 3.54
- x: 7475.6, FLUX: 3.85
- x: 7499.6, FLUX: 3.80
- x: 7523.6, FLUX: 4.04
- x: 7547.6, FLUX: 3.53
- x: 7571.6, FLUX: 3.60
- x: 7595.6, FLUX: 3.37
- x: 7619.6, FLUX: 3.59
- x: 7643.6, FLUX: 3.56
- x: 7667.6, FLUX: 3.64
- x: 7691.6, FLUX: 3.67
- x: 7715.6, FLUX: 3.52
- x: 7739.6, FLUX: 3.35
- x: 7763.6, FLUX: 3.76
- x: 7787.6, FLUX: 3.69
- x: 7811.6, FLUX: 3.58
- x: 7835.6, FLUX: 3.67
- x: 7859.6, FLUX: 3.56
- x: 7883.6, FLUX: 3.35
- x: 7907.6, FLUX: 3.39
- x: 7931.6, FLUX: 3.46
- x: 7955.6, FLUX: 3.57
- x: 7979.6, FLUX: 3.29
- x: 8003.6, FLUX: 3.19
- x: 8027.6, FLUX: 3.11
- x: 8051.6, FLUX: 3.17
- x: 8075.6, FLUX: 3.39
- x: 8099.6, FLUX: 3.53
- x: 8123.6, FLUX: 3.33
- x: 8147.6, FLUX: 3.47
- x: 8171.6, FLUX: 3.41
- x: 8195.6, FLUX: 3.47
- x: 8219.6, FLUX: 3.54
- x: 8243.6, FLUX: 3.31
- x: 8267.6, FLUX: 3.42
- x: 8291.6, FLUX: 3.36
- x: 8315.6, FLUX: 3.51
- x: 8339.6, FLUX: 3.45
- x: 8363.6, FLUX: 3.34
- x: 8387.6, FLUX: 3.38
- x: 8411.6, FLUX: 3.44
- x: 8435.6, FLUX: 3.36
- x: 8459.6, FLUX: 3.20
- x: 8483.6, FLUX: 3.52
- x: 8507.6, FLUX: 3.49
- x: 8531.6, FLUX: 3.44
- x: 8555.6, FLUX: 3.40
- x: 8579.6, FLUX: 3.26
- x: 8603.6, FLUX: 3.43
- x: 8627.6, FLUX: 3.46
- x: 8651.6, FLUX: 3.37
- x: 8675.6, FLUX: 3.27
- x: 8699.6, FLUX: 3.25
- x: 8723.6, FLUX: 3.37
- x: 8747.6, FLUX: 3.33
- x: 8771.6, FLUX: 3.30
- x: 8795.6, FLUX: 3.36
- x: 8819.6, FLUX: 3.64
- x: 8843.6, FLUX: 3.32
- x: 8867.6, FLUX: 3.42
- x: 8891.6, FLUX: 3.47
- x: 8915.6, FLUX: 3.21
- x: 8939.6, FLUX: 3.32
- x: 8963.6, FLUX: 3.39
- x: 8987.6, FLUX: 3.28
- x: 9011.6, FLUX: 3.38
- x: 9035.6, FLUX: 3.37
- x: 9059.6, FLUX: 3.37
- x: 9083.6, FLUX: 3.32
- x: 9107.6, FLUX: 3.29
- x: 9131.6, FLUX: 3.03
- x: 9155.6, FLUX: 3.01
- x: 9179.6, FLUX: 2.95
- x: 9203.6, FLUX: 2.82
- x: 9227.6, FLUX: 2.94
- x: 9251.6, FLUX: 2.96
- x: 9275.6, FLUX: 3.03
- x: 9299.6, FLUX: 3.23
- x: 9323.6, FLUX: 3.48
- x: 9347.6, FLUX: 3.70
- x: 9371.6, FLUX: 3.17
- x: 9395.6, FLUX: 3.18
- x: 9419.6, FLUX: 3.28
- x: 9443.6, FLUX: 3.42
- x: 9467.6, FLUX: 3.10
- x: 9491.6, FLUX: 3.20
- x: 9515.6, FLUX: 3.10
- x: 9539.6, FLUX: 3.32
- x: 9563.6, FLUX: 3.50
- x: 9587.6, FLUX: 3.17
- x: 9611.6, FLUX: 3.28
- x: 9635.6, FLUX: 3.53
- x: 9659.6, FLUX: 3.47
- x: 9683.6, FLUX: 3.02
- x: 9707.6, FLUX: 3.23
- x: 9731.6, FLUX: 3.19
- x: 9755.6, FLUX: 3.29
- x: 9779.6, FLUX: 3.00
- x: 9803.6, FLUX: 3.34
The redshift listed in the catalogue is 0.287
